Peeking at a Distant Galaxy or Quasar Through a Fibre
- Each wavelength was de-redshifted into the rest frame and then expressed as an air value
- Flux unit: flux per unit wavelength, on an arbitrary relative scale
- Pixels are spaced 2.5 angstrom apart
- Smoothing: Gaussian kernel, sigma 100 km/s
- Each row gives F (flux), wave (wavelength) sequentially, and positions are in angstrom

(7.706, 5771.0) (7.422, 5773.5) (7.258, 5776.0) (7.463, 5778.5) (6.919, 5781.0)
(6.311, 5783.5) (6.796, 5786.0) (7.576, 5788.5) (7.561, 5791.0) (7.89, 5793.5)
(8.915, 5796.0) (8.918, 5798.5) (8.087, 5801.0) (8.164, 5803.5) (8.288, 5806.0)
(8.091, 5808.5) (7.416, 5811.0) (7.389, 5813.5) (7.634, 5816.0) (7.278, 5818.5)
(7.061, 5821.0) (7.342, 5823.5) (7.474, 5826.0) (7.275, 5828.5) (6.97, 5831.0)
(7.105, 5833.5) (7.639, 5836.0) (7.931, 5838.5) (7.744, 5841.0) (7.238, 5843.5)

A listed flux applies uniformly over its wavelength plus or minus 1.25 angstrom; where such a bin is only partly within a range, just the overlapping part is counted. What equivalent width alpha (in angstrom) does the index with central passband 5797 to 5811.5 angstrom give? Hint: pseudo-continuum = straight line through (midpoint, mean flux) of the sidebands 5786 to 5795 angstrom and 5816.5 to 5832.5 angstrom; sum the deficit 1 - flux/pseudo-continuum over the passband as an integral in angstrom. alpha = -1.5 angstrom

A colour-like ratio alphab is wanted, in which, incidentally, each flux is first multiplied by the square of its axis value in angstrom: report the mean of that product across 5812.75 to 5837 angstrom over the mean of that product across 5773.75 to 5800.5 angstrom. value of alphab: 0.98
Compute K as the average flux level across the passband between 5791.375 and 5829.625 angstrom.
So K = 7.81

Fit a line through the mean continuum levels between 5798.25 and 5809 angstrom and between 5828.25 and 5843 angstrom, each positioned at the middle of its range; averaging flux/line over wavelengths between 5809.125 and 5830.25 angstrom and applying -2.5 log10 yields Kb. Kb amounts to 0.07 mag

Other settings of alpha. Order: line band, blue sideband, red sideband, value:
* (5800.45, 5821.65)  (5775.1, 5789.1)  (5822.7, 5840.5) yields -1.38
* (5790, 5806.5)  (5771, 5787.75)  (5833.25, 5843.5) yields -2.29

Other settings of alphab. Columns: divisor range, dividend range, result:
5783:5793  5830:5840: 1.05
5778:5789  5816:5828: 1.07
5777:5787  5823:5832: 1.07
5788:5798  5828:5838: 0.91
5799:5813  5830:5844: 0.94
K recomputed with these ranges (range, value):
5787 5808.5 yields 8.15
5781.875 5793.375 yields 7.14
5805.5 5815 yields 7.75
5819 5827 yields 7.29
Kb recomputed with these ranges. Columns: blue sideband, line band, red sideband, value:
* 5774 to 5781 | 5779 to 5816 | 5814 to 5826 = -0.06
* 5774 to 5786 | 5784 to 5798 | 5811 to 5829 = -0.09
